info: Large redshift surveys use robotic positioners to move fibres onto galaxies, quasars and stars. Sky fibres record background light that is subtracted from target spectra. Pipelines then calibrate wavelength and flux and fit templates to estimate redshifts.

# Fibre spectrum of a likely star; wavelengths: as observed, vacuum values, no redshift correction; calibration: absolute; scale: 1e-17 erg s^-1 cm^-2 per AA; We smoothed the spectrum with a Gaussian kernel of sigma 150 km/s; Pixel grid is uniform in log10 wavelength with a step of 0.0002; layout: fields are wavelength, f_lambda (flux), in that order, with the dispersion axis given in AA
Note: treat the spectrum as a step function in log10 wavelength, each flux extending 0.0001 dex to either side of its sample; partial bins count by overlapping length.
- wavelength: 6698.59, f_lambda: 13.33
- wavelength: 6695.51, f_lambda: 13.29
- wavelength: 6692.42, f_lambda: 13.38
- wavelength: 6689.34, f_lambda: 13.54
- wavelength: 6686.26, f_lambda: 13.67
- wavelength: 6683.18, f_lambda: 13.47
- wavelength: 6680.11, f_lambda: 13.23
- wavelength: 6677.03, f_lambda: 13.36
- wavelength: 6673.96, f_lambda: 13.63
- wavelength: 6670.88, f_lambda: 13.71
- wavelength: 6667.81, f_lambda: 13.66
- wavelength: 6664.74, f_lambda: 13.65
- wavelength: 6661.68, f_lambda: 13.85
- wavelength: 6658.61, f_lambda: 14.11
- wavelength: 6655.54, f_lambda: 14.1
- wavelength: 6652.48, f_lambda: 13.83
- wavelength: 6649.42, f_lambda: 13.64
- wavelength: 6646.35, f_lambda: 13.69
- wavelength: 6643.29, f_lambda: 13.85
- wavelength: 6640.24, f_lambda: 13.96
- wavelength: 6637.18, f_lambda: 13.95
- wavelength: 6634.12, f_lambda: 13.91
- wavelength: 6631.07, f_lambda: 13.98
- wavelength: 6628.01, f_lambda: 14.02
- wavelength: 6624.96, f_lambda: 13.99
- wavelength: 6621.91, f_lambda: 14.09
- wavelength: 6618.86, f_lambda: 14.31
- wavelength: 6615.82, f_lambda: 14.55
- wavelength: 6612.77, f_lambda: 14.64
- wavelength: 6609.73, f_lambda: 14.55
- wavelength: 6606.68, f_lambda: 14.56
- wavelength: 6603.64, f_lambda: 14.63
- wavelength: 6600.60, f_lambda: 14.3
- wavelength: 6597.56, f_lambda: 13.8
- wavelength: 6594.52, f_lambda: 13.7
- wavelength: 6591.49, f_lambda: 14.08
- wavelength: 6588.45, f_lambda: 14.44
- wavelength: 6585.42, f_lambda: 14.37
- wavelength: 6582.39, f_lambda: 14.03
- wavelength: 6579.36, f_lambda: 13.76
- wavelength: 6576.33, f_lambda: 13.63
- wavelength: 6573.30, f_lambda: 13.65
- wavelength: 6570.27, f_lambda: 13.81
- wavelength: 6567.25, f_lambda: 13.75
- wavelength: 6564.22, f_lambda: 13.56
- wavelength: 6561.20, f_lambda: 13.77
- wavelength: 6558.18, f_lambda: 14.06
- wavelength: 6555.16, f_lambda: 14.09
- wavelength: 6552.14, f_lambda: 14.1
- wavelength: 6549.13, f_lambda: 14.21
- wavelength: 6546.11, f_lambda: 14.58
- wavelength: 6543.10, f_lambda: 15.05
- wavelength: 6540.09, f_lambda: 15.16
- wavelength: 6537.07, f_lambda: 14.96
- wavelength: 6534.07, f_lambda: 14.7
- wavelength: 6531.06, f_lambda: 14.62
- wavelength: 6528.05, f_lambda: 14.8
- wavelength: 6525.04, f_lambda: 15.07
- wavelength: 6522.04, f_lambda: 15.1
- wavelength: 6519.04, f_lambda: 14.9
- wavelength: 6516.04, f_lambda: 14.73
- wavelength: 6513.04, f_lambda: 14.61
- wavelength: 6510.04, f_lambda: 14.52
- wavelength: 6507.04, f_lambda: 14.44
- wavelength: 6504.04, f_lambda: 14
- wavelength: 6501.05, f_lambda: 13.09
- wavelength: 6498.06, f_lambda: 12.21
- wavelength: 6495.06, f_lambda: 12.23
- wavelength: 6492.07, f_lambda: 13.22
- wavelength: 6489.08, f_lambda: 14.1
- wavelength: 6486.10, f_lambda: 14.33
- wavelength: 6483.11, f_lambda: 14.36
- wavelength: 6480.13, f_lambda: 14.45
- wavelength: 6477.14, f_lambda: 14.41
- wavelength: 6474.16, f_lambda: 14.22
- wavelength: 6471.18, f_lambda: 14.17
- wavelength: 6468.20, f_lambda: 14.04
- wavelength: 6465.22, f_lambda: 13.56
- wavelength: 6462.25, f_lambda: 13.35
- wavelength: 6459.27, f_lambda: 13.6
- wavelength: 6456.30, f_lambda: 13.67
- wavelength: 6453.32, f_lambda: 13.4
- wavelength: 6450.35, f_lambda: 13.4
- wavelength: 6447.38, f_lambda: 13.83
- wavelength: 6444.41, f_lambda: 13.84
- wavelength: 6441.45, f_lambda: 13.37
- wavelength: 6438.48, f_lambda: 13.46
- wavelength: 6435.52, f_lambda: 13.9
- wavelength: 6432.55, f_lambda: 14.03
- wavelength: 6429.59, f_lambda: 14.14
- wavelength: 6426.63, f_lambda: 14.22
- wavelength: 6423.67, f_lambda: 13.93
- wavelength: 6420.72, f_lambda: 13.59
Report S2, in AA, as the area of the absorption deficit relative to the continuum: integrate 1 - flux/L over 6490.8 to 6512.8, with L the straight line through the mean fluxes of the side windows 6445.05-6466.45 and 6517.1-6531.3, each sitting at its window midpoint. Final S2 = 1.5 AA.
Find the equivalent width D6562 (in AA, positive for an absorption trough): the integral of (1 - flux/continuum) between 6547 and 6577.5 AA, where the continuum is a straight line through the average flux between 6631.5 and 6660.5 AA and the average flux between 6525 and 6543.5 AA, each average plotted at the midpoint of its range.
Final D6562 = 1.6 AA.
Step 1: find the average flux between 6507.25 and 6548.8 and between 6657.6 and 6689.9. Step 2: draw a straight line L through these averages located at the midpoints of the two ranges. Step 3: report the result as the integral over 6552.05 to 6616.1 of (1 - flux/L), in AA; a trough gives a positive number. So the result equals 1.20 AA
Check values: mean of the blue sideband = 14.8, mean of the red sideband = 13.6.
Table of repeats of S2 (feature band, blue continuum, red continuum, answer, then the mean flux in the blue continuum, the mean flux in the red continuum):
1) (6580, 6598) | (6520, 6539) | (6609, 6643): 0.5 AA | 14.9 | 14.2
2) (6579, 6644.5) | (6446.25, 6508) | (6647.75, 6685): -2.3 AA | 13.7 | 13.7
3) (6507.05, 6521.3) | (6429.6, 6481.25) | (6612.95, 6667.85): -0.8 AA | 13.8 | 14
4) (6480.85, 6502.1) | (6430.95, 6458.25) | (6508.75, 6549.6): 1.3 AA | 13.7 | 14.8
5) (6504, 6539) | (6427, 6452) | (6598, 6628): -1.7 AA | 13.8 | 14.4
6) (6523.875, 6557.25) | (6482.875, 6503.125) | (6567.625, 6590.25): -2.4 AA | 13.3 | 13.9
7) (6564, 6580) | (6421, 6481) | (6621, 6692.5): 0.1 AA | 13.8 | 13.8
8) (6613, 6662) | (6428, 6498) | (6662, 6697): -1.6 AA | 13.8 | 13.5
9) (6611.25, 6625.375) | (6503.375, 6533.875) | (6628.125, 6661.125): -0.3 AA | 14.7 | 13.9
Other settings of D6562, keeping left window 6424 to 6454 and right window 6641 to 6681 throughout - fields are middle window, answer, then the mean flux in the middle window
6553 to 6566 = -0.1 AA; 13.9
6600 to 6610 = -0.6 AA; 14.5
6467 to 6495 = -0.6 AA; 14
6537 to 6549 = -1.0 AA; 14.8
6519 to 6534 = -1.2 AA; 14.9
